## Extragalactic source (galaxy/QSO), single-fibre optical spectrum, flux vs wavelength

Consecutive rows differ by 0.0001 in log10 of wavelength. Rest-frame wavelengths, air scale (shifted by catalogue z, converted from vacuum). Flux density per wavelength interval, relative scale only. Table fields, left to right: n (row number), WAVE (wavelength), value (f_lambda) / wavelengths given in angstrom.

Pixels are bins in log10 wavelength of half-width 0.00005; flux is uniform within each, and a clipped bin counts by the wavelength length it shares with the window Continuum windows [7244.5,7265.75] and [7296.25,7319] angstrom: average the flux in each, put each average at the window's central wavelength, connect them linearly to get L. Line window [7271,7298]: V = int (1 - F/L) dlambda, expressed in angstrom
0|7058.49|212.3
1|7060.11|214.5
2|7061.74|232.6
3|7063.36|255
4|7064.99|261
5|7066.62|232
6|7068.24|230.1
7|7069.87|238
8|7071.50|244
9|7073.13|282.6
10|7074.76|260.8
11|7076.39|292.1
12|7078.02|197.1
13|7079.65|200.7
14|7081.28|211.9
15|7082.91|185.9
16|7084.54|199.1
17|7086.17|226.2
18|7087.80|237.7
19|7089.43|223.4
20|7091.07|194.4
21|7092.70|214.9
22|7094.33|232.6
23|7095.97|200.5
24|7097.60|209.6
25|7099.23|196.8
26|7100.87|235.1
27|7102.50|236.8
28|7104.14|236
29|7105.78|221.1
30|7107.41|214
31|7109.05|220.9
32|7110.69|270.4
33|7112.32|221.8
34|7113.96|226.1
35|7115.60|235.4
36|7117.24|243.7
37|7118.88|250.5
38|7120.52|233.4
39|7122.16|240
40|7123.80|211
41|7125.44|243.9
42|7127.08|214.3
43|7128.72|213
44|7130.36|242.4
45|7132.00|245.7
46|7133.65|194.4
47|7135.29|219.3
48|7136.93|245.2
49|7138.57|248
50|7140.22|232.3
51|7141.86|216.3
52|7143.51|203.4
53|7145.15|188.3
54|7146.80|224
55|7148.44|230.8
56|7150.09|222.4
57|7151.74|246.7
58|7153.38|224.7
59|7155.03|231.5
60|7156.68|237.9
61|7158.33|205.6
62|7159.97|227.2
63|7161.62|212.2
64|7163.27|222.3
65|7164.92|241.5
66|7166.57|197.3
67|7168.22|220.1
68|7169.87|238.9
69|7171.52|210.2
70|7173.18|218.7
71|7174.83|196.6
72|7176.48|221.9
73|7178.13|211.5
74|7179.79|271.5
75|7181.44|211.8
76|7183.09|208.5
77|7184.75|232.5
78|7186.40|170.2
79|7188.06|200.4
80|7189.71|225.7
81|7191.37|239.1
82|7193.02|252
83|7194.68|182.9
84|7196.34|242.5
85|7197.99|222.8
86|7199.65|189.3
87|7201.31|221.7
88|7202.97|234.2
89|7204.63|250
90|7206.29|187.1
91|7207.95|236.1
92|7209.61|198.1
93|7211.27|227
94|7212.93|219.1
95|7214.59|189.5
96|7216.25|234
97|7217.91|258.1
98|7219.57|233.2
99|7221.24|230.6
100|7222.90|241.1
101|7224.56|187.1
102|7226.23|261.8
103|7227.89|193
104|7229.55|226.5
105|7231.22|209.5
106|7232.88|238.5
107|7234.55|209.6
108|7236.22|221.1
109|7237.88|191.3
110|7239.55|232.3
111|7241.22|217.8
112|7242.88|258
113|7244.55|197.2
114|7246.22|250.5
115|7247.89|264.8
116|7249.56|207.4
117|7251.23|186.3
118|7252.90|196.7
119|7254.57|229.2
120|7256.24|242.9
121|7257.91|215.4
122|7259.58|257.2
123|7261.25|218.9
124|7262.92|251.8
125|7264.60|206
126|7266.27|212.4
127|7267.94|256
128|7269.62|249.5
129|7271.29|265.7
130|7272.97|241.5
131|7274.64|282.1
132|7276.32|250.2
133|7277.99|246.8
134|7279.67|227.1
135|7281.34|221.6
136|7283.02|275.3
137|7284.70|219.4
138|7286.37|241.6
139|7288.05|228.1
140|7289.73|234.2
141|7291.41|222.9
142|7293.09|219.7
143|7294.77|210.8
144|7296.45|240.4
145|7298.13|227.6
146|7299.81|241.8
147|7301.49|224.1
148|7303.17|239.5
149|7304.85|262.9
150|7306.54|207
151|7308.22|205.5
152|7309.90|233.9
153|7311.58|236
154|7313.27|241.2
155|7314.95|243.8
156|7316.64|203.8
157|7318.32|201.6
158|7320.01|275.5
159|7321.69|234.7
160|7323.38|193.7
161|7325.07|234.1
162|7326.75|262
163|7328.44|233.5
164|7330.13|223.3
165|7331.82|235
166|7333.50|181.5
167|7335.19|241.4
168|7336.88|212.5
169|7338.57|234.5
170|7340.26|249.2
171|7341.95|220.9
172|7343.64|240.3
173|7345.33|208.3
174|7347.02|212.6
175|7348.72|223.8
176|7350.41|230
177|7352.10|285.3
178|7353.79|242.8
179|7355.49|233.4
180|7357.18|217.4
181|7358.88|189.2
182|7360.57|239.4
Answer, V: -1.3 angstrom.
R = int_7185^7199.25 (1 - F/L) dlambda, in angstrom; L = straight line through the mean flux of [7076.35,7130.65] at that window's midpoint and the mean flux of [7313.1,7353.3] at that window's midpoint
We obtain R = 0.6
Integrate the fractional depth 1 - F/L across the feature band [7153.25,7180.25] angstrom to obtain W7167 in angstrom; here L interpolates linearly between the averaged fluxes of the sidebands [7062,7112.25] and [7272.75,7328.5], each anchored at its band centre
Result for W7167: 1.0 angstrom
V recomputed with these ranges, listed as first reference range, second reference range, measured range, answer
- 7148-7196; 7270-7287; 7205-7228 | 0.95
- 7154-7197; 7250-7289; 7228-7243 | 0.68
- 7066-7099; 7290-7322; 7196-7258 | 1.65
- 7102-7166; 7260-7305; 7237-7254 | 1.07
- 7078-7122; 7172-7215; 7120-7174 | -1.05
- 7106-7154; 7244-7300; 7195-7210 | 0.74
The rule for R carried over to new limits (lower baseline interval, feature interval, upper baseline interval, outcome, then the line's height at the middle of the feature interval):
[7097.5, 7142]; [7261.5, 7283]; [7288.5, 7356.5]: -1.2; 230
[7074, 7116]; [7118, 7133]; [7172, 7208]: -0.7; 222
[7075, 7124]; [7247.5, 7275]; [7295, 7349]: -0.7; 228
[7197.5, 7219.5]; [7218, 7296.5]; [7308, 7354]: -2.0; 225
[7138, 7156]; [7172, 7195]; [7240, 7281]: 1.0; 227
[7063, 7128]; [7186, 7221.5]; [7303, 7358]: 1.4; 230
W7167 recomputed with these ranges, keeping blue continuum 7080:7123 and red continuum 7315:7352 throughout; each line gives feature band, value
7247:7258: 0.3 angstrom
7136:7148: 0.1 angstrom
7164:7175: 0.3 angstrom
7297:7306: -0.4 angstrom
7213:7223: -0.2 angstrom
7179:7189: 0.4 angstrom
